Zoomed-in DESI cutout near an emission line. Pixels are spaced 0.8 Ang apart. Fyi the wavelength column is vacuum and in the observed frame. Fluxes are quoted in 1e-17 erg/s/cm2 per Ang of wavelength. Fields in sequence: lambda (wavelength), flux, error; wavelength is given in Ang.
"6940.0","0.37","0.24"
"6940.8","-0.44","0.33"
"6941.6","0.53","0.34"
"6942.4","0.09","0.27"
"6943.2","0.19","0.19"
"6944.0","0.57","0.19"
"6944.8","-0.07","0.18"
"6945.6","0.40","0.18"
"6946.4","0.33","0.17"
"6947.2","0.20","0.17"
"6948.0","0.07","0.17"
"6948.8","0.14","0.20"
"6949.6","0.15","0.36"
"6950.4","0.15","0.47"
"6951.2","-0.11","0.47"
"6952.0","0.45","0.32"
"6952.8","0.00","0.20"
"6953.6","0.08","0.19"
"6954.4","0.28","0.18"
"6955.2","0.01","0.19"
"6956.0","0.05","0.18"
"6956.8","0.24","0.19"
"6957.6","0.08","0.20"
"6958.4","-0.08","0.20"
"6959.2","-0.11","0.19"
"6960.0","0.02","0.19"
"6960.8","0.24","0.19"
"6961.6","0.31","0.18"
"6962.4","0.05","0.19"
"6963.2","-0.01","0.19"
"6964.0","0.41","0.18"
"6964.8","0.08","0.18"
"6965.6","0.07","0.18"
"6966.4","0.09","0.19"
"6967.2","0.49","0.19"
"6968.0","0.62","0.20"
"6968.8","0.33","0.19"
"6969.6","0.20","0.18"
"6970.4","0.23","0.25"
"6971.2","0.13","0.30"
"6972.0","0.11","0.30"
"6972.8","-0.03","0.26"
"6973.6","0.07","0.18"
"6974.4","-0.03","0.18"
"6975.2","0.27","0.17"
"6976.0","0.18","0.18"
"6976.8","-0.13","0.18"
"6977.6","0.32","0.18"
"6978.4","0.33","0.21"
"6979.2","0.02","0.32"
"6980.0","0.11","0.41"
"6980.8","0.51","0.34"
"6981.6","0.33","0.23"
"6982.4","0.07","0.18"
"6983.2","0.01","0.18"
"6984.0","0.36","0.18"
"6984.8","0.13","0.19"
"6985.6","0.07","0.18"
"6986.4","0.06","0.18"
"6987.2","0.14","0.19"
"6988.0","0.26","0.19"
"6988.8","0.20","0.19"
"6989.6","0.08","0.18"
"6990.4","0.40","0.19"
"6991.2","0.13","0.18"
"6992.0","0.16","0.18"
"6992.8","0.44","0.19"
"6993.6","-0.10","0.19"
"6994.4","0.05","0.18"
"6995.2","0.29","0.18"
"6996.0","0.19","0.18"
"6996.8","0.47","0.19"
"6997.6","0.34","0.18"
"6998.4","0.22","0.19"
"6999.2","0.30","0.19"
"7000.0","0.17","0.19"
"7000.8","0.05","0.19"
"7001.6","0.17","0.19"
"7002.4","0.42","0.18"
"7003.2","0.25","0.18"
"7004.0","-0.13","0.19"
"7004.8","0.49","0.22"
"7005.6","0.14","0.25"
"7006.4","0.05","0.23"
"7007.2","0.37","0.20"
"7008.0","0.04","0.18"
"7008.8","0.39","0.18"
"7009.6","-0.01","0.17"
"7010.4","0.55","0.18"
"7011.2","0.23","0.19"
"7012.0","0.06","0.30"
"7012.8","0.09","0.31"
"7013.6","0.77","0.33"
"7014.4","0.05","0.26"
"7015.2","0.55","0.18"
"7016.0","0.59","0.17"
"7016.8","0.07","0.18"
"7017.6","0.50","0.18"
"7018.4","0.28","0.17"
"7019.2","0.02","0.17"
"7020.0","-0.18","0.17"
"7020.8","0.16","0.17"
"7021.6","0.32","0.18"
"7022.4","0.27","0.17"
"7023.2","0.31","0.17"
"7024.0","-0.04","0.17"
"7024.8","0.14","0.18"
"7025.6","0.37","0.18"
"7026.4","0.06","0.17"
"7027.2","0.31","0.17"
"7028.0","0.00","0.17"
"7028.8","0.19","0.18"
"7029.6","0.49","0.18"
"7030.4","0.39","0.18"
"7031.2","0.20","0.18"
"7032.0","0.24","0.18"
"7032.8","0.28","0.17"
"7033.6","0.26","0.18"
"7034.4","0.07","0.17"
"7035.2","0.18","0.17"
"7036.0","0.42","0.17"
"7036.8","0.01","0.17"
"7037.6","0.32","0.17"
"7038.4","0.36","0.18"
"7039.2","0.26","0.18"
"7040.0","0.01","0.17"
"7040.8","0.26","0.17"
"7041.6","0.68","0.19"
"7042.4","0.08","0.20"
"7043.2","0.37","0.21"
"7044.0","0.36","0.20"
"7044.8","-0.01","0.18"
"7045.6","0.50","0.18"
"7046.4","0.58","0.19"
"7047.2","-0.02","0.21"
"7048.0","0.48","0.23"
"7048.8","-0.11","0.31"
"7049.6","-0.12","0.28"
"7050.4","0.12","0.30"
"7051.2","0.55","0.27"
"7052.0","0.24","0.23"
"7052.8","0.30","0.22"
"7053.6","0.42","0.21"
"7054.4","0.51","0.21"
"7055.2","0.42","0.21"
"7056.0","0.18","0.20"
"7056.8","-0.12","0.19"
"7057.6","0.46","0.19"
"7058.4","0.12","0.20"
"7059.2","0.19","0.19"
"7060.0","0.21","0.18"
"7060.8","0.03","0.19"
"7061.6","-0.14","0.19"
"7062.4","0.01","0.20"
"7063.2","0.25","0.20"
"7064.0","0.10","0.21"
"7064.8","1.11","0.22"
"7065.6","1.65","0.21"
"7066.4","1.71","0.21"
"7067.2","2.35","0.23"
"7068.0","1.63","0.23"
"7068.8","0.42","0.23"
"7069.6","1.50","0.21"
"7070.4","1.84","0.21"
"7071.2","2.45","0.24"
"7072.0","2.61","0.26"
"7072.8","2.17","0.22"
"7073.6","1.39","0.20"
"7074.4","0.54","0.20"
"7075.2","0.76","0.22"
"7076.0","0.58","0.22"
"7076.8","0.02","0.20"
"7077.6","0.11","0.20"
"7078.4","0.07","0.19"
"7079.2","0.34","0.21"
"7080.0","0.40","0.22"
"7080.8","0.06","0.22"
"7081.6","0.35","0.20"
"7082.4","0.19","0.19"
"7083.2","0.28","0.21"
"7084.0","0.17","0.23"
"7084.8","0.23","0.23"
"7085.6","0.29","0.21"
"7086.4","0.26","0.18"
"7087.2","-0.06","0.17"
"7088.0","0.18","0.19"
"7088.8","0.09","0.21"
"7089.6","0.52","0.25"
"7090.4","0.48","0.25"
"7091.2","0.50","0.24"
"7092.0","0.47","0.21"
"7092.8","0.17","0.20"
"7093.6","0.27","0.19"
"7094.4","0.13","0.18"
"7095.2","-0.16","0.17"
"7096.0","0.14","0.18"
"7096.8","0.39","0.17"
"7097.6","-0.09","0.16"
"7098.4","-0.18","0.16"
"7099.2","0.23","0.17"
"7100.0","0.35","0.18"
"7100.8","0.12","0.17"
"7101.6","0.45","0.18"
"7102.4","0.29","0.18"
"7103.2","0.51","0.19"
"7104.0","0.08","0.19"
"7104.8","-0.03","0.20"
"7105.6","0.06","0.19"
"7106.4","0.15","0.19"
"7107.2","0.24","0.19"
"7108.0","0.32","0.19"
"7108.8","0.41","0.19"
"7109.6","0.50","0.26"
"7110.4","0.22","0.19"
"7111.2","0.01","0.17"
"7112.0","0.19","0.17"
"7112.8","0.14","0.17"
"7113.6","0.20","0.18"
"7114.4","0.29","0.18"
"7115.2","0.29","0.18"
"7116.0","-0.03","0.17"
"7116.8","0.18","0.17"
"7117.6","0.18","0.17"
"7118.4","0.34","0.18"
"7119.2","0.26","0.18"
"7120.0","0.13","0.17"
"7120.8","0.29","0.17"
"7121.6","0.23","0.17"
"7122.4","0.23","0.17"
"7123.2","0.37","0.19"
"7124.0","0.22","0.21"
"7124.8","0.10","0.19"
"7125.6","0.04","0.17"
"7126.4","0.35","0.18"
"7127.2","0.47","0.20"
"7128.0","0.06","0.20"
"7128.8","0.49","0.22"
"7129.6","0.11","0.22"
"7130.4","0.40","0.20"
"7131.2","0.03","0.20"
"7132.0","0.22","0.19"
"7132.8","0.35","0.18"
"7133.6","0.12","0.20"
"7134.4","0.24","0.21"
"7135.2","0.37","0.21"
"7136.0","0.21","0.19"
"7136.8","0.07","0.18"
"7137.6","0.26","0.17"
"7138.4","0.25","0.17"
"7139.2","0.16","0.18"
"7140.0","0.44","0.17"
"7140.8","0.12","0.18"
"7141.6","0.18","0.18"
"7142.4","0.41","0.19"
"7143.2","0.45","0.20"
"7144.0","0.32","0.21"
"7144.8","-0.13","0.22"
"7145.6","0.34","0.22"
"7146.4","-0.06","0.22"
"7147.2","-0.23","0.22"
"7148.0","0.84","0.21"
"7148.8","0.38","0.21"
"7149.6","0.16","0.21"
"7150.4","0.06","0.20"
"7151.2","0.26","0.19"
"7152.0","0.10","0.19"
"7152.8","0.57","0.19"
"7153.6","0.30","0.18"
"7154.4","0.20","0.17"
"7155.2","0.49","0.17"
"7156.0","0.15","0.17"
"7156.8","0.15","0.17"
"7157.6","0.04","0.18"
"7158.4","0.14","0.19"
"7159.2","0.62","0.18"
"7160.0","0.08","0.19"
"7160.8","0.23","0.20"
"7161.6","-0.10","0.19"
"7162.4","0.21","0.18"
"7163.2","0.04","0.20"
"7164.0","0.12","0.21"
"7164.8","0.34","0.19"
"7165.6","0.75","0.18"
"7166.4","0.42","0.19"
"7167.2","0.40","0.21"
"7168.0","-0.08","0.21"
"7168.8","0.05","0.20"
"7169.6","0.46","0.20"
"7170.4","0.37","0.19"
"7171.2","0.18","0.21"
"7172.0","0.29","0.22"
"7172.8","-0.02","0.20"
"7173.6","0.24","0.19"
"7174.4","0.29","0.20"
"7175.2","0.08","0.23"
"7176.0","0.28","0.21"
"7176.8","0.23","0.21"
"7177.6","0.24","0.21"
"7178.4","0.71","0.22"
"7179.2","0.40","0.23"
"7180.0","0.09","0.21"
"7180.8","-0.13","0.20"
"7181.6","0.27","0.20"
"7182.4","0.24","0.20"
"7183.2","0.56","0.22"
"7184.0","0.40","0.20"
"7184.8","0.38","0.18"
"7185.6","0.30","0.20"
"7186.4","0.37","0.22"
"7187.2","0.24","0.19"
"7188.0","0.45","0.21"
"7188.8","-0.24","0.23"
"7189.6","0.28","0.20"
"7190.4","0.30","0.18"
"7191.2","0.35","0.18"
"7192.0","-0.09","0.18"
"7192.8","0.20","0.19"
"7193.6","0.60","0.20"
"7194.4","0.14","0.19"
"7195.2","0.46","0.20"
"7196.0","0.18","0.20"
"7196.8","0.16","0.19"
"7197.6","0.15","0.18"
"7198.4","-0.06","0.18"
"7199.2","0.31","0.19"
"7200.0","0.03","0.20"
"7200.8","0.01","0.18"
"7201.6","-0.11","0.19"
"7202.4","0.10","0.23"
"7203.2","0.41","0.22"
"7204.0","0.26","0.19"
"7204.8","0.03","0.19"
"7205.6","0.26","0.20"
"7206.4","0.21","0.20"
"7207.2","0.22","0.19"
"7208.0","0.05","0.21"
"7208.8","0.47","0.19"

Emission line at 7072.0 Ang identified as [O II]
